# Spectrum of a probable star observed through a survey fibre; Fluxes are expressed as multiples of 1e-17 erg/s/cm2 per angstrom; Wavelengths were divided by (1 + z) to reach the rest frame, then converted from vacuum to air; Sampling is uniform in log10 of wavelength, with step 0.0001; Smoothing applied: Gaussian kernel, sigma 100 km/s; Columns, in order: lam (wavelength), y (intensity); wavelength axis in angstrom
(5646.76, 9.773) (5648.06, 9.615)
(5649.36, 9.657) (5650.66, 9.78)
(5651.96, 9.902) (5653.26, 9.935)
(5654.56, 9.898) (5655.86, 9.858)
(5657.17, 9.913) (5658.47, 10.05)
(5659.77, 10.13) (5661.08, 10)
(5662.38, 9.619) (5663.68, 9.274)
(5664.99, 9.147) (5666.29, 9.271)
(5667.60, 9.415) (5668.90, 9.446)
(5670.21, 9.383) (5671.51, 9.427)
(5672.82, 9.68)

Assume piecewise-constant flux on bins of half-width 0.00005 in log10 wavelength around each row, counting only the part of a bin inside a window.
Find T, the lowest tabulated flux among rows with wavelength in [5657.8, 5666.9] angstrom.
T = 9.147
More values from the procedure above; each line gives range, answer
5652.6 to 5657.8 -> 9.858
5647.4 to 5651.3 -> 9.615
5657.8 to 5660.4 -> 10.05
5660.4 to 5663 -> 9.619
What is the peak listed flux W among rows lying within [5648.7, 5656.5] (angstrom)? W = 9.935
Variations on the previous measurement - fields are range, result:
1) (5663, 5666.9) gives 9.274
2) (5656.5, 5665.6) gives 10.13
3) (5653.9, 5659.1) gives 10.05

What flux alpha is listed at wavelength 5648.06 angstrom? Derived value 9.615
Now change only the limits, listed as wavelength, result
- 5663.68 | 9.274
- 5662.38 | 9.619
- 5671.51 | 9.427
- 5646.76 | 9.773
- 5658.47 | 10.05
